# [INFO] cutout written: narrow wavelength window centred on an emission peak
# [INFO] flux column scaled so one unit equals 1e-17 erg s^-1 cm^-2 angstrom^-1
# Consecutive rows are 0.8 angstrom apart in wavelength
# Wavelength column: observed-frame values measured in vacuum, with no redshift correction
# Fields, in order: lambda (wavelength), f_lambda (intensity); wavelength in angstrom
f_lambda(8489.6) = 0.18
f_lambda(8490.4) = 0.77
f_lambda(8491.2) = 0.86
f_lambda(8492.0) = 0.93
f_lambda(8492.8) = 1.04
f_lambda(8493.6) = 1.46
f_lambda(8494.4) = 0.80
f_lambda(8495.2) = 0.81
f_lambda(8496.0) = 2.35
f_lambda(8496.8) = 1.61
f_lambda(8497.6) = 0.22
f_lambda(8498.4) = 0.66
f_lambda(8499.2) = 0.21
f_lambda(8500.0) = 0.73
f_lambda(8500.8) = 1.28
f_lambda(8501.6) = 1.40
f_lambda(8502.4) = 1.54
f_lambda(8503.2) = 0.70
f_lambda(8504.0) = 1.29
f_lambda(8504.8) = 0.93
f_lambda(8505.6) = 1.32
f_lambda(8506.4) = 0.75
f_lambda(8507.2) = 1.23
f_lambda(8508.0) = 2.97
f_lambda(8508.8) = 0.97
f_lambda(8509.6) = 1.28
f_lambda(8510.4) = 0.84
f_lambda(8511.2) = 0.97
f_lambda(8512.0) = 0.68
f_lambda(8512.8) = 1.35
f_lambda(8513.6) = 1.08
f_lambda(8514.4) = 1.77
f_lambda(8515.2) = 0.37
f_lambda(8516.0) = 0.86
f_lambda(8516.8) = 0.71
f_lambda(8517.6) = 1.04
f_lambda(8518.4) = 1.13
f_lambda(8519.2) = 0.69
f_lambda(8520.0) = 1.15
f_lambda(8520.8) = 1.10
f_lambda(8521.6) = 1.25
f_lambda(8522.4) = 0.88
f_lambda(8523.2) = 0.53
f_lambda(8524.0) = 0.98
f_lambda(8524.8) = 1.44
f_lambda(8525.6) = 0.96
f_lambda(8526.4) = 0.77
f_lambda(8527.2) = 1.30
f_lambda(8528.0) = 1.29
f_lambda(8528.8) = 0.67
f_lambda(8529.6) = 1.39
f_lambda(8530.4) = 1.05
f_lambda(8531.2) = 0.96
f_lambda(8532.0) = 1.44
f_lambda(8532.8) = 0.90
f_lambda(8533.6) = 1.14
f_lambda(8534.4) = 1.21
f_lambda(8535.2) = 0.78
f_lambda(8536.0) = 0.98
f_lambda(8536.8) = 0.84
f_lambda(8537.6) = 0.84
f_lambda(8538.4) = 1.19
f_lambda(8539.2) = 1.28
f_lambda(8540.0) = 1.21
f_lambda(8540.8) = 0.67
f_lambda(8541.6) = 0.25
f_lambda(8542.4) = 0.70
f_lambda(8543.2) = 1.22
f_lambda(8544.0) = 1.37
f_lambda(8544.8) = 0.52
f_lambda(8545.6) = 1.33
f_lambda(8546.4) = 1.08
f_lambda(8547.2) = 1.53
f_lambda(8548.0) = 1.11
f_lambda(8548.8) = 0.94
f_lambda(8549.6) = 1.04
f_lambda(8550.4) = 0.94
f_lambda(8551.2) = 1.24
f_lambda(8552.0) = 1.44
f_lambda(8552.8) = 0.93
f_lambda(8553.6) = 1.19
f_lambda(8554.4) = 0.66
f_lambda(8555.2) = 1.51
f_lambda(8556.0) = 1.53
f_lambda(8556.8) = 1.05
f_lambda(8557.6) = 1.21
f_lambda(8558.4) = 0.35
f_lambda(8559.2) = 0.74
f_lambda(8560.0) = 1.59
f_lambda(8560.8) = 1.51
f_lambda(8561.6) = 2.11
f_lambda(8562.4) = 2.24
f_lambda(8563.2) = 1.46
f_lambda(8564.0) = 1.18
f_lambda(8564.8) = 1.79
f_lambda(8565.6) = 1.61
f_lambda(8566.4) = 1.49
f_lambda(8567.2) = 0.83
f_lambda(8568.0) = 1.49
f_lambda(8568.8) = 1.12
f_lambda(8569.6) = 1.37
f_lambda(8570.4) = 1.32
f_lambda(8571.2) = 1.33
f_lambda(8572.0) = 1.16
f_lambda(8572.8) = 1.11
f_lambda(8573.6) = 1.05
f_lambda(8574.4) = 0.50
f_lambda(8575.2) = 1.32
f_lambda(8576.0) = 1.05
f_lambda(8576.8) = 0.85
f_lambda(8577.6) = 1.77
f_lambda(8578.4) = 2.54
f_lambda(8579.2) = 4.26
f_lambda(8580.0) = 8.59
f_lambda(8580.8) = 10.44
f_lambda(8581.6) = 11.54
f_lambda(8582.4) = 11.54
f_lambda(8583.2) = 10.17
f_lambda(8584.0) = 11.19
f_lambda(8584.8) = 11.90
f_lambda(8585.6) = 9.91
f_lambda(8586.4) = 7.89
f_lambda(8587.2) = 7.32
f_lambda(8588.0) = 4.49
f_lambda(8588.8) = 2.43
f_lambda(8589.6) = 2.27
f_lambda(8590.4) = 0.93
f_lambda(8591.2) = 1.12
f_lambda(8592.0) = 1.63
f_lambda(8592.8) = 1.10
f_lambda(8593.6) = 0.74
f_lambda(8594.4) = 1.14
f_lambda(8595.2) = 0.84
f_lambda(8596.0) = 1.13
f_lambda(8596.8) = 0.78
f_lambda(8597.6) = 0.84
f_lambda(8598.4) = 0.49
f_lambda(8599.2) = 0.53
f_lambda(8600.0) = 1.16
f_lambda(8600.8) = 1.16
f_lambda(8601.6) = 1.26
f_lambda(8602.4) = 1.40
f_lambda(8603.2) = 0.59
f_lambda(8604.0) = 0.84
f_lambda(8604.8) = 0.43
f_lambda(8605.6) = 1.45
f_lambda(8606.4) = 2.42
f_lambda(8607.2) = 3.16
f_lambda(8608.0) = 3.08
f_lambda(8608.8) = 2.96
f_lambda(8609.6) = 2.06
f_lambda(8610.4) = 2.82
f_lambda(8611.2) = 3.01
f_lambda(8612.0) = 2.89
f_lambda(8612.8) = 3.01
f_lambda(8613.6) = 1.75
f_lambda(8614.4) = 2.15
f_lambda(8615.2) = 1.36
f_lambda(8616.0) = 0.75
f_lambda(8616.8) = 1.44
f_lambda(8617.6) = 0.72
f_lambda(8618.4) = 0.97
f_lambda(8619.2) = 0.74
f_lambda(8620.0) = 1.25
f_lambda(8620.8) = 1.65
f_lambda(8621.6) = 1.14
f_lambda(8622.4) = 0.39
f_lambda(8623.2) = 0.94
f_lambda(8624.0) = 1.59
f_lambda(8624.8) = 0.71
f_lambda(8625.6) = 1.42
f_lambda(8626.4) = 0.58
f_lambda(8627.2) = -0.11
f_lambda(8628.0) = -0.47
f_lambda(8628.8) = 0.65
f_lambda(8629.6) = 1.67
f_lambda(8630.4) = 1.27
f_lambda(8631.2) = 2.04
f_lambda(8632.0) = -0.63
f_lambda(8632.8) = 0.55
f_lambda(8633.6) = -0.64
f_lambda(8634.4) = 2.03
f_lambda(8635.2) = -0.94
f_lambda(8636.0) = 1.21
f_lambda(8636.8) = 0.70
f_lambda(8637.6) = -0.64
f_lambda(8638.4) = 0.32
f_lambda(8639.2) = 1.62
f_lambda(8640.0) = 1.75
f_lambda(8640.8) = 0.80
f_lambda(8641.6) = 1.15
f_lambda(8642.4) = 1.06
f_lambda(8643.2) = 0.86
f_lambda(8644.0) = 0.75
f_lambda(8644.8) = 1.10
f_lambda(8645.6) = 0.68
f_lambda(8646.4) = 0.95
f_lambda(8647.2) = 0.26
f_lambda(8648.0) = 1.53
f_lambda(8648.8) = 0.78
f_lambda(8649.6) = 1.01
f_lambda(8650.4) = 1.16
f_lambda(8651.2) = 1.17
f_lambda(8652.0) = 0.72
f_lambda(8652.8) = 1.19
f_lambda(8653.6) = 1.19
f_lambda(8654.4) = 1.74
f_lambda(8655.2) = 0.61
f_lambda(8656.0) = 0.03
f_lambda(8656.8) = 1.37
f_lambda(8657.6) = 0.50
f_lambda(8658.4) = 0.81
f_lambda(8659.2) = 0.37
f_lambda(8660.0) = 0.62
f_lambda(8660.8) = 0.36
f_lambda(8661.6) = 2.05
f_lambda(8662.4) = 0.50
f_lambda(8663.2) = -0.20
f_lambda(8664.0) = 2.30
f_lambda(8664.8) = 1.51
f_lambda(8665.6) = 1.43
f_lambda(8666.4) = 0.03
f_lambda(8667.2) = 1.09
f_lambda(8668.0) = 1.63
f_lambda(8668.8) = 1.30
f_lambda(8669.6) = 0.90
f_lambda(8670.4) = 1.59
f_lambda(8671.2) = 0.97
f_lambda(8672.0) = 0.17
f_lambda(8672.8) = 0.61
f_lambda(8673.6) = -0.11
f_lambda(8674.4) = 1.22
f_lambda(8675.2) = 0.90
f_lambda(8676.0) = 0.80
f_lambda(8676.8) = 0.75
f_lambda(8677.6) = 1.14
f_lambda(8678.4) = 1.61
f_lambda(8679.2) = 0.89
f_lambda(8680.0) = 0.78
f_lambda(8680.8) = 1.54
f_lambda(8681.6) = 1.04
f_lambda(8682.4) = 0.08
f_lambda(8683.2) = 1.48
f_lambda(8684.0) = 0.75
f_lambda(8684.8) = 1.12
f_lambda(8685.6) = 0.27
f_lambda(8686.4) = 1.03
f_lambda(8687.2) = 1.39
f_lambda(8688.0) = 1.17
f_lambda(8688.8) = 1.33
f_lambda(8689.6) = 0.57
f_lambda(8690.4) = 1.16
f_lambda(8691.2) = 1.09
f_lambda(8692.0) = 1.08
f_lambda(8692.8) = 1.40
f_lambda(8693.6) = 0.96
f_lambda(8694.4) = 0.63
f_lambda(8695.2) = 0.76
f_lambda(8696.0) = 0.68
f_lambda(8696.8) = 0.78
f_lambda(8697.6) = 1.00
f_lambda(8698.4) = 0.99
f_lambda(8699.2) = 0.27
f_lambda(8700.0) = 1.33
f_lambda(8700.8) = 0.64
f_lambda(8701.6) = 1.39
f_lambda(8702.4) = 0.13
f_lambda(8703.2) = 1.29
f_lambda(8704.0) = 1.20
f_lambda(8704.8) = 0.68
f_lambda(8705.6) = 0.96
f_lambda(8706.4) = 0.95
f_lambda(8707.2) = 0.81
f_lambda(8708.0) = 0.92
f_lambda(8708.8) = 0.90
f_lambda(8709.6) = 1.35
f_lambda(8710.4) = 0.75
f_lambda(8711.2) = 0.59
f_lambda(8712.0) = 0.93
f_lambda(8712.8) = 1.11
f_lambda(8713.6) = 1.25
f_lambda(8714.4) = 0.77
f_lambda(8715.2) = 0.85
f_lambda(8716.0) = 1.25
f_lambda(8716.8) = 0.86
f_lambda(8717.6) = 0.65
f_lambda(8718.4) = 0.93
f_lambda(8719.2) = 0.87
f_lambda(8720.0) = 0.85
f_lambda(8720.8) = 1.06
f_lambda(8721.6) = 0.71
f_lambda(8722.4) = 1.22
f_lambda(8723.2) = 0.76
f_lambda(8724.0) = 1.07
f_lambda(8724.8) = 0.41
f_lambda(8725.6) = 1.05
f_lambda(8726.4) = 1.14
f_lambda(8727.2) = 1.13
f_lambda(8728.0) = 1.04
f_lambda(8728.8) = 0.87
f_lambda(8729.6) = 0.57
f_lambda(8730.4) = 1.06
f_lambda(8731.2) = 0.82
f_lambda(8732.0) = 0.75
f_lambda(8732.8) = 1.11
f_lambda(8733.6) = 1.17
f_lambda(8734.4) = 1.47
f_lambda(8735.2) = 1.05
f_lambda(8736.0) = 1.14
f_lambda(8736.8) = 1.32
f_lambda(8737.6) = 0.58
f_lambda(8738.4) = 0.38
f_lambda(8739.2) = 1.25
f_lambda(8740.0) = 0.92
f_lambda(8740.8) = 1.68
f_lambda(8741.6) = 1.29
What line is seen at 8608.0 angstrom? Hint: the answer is [N II] 6583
